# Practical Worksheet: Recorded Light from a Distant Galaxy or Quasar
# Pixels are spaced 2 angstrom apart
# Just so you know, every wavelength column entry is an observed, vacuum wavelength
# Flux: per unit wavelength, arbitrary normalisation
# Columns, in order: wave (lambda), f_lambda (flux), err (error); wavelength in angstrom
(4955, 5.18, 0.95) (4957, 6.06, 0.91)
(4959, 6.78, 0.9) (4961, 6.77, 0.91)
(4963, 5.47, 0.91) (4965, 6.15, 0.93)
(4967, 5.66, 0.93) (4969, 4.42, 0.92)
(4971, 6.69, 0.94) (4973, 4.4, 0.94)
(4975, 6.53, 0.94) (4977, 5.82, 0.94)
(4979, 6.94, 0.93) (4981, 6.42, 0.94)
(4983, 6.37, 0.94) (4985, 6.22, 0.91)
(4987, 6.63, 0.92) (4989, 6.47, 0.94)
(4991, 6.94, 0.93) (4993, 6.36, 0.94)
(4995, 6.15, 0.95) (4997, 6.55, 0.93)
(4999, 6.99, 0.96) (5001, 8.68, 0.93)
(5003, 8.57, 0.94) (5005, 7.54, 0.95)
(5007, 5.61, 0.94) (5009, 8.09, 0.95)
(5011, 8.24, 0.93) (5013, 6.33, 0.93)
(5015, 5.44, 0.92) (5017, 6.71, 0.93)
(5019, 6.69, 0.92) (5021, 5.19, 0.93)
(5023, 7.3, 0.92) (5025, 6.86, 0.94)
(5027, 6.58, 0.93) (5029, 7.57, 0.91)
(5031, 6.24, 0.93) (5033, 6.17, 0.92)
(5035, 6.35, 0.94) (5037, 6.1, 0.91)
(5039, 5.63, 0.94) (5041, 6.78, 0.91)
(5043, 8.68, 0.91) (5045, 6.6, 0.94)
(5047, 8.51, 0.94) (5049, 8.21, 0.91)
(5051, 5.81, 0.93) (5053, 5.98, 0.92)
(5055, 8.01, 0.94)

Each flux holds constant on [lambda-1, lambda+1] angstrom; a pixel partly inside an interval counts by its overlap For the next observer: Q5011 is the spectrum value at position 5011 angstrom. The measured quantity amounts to 8.24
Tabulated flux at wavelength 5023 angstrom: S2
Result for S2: 7.3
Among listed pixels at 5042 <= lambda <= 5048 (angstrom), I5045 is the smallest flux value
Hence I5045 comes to 6.6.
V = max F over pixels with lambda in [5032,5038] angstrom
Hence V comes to 6.35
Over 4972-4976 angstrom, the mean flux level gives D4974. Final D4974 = 5.46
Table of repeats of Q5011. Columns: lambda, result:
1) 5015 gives 5.44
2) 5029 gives 7.57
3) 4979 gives 6.94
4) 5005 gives 7.54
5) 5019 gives 6.69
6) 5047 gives 8.51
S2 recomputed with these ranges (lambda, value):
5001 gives 8.68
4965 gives 6.15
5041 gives 6.78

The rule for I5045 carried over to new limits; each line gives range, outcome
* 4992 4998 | 6.15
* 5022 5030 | 6.58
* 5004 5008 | 5.61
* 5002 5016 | 5.44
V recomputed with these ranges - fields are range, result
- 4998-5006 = 8.68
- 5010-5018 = 8.24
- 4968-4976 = 6.69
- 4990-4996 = 6.94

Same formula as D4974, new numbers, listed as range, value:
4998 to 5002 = 7.83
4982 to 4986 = 6.29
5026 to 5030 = 7.08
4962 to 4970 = 5.43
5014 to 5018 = 6.08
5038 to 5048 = 7.24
